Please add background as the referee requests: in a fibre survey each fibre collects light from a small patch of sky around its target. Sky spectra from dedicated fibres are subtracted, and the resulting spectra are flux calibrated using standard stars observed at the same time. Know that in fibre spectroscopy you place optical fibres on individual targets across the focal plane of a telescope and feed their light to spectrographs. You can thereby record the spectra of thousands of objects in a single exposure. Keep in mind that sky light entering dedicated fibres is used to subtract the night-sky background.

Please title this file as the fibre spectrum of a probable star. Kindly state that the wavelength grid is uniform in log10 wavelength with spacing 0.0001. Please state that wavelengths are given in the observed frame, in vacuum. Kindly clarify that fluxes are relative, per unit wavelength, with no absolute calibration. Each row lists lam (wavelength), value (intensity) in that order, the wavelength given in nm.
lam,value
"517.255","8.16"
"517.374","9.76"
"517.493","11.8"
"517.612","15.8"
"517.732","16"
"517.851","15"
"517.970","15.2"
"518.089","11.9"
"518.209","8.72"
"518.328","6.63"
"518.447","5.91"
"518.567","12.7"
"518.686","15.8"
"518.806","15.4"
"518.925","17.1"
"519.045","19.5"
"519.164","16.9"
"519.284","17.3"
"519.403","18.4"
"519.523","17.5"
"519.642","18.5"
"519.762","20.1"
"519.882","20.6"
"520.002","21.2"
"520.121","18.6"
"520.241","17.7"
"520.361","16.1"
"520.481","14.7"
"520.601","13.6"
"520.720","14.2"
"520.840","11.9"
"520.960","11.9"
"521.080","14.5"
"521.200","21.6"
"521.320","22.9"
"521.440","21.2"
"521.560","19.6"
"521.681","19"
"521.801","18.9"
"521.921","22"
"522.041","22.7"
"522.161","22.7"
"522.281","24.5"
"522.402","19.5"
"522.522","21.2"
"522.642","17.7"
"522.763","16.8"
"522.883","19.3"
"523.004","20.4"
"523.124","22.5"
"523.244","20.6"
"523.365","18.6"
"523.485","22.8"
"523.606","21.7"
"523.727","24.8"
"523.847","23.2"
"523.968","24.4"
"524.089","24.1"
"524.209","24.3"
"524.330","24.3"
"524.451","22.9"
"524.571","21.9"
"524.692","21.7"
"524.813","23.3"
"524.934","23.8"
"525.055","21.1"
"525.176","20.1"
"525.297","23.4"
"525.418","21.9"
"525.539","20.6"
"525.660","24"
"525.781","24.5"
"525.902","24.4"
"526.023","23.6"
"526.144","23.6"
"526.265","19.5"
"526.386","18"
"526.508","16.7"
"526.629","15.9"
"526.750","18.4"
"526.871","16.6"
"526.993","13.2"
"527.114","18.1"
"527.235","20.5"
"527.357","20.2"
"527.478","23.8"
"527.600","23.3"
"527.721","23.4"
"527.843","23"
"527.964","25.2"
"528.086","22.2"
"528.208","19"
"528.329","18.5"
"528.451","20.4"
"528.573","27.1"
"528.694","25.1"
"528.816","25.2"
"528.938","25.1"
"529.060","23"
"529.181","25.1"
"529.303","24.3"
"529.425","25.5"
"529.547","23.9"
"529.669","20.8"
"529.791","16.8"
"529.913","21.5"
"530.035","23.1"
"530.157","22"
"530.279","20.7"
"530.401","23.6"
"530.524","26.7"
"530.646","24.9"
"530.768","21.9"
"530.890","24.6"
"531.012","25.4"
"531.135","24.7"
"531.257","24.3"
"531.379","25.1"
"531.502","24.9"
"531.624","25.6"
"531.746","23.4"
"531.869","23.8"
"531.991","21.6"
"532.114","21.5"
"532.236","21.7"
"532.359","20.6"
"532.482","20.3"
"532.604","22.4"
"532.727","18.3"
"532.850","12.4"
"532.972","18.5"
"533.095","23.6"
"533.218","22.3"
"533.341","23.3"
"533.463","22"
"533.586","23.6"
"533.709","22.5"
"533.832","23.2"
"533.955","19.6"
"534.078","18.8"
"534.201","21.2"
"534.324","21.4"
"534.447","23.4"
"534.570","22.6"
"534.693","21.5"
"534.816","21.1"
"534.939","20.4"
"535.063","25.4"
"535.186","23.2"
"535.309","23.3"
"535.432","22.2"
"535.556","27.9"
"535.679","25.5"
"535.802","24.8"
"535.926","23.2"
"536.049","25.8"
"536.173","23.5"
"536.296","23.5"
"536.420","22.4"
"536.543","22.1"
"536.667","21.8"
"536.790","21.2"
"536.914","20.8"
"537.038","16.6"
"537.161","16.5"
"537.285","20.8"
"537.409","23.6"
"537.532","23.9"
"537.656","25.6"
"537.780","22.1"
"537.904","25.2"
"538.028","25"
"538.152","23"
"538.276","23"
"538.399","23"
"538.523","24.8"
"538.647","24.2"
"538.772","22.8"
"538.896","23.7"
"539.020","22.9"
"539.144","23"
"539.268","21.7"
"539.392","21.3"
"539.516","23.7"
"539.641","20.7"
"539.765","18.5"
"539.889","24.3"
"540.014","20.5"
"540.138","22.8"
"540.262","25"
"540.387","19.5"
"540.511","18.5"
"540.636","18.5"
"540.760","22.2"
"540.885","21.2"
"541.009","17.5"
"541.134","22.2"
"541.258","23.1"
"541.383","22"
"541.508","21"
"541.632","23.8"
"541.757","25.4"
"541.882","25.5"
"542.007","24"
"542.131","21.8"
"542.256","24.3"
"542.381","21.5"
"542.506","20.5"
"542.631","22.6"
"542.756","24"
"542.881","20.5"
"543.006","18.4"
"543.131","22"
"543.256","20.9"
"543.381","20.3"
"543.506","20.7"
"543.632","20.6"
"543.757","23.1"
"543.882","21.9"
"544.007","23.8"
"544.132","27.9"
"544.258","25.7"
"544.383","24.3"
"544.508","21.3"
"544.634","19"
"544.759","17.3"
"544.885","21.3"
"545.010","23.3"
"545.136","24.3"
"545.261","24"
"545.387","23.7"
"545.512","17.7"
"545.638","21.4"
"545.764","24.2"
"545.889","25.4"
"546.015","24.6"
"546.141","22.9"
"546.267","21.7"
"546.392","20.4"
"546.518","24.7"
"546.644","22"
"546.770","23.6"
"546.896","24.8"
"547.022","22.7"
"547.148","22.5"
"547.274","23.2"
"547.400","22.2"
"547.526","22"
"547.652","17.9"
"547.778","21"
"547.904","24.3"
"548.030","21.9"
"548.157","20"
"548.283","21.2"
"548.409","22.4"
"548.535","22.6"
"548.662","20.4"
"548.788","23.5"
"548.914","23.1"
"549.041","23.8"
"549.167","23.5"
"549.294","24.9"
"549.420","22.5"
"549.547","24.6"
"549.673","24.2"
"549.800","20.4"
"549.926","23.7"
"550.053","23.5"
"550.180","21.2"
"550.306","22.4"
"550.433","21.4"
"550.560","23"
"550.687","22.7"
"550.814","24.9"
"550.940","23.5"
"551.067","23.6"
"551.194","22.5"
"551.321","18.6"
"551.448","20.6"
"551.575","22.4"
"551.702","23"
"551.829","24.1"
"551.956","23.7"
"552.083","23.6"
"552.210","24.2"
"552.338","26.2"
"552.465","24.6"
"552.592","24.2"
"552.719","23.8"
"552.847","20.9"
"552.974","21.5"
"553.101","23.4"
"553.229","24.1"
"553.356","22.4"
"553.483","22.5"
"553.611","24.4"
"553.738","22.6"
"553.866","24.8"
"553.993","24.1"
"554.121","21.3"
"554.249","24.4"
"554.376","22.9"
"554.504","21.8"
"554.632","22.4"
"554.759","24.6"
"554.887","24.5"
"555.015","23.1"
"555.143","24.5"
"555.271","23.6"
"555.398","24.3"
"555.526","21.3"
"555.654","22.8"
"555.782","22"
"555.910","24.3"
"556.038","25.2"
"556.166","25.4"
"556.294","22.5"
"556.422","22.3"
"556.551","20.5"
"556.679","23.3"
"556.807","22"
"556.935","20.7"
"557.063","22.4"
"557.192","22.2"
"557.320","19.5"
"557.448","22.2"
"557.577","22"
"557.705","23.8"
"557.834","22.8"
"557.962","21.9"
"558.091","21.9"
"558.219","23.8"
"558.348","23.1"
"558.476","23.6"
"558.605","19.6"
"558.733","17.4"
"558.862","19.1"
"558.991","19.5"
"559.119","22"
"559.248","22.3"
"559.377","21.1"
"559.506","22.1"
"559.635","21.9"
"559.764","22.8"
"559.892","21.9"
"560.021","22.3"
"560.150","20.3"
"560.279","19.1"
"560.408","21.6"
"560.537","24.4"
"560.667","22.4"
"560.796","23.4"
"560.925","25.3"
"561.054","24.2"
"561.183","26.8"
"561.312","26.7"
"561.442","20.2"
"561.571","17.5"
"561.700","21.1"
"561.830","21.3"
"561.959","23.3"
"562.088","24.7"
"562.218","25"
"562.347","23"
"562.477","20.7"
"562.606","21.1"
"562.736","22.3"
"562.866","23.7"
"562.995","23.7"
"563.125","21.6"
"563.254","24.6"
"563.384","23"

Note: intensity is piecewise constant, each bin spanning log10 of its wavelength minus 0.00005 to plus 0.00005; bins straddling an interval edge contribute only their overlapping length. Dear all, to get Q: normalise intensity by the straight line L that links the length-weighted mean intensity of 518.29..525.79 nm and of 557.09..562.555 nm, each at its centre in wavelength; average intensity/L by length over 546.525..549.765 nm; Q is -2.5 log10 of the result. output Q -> -0.06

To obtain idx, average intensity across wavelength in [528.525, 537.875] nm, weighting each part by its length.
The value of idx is 22.7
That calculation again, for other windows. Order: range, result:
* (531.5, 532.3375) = 23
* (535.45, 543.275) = 22.4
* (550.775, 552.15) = 22.8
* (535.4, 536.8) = 23.8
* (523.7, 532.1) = 22.5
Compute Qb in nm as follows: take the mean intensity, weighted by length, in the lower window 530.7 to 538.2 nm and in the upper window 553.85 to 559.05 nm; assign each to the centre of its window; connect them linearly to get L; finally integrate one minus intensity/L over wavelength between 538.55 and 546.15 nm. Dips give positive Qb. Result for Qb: 0.089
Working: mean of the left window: 22.5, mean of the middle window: 22.2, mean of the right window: 22.5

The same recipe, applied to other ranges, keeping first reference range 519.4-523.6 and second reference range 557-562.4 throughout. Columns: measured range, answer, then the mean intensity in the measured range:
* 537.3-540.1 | -0.35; 23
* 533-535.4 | -0.25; 22.2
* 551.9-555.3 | -0.28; 23.5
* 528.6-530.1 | -0.28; 23.4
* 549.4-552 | -0.15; 22.7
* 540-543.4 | -0.18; 21.8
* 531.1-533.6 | -0.27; 22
